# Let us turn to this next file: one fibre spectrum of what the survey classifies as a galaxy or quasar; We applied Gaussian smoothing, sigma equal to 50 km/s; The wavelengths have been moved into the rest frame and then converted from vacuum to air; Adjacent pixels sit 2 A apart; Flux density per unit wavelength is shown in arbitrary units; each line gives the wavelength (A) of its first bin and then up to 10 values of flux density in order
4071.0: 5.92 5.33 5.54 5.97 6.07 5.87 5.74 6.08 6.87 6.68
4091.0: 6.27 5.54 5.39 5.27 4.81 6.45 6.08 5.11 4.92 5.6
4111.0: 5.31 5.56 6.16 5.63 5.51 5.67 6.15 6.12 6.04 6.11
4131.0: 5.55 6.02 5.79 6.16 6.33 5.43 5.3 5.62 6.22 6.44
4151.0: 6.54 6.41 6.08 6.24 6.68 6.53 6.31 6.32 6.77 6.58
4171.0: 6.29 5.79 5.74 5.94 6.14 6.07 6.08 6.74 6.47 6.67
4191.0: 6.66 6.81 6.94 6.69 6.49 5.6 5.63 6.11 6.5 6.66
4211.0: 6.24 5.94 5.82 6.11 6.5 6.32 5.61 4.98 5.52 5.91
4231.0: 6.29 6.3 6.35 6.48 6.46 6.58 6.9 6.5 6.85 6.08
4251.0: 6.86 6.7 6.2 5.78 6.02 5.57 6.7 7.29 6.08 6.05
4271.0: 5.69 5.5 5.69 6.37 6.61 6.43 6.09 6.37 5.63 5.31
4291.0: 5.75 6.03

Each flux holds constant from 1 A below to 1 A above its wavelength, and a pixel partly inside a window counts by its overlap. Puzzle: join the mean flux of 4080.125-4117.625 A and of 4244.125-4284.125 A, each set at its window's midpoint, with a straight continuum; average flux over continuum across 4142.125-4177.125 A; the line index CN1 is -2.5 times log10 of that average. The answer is -0.050 mag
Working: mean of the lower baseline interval 5.76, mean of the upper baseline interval 6.25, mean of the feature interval 6.22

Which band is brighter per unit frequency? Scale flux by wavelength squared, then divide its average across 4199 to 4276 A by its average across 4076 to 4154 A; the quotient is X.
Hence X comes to 1.1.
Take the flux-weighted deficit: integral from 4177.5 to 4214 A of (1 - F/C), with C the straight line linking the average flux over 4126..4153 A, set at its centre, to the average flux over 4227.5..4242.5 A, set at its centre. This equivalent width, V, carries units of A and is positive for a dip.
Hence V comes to -1.0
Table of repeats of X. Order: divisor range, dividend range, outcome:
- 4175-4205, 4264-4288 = 1.01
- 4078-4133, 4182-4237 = 1.13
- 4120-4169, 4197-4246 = 1.04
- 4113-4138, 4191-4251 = 1.11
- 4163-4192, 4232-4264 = 1.05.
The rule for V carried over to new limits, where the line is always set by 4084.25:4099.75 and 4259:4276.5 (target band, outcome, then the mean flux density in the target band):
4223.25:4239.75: 0.1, 6.01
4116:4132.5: 0.2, 5.85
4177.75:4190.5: -0.8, 6.37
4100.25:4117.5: 0.8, 5.64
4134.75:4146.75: 0.3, 5.8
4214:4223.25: -0.1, 6.11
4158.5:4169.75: -1.1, 6.52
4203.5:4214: -0.4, 6.26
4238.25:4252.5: -1.3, 6.61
